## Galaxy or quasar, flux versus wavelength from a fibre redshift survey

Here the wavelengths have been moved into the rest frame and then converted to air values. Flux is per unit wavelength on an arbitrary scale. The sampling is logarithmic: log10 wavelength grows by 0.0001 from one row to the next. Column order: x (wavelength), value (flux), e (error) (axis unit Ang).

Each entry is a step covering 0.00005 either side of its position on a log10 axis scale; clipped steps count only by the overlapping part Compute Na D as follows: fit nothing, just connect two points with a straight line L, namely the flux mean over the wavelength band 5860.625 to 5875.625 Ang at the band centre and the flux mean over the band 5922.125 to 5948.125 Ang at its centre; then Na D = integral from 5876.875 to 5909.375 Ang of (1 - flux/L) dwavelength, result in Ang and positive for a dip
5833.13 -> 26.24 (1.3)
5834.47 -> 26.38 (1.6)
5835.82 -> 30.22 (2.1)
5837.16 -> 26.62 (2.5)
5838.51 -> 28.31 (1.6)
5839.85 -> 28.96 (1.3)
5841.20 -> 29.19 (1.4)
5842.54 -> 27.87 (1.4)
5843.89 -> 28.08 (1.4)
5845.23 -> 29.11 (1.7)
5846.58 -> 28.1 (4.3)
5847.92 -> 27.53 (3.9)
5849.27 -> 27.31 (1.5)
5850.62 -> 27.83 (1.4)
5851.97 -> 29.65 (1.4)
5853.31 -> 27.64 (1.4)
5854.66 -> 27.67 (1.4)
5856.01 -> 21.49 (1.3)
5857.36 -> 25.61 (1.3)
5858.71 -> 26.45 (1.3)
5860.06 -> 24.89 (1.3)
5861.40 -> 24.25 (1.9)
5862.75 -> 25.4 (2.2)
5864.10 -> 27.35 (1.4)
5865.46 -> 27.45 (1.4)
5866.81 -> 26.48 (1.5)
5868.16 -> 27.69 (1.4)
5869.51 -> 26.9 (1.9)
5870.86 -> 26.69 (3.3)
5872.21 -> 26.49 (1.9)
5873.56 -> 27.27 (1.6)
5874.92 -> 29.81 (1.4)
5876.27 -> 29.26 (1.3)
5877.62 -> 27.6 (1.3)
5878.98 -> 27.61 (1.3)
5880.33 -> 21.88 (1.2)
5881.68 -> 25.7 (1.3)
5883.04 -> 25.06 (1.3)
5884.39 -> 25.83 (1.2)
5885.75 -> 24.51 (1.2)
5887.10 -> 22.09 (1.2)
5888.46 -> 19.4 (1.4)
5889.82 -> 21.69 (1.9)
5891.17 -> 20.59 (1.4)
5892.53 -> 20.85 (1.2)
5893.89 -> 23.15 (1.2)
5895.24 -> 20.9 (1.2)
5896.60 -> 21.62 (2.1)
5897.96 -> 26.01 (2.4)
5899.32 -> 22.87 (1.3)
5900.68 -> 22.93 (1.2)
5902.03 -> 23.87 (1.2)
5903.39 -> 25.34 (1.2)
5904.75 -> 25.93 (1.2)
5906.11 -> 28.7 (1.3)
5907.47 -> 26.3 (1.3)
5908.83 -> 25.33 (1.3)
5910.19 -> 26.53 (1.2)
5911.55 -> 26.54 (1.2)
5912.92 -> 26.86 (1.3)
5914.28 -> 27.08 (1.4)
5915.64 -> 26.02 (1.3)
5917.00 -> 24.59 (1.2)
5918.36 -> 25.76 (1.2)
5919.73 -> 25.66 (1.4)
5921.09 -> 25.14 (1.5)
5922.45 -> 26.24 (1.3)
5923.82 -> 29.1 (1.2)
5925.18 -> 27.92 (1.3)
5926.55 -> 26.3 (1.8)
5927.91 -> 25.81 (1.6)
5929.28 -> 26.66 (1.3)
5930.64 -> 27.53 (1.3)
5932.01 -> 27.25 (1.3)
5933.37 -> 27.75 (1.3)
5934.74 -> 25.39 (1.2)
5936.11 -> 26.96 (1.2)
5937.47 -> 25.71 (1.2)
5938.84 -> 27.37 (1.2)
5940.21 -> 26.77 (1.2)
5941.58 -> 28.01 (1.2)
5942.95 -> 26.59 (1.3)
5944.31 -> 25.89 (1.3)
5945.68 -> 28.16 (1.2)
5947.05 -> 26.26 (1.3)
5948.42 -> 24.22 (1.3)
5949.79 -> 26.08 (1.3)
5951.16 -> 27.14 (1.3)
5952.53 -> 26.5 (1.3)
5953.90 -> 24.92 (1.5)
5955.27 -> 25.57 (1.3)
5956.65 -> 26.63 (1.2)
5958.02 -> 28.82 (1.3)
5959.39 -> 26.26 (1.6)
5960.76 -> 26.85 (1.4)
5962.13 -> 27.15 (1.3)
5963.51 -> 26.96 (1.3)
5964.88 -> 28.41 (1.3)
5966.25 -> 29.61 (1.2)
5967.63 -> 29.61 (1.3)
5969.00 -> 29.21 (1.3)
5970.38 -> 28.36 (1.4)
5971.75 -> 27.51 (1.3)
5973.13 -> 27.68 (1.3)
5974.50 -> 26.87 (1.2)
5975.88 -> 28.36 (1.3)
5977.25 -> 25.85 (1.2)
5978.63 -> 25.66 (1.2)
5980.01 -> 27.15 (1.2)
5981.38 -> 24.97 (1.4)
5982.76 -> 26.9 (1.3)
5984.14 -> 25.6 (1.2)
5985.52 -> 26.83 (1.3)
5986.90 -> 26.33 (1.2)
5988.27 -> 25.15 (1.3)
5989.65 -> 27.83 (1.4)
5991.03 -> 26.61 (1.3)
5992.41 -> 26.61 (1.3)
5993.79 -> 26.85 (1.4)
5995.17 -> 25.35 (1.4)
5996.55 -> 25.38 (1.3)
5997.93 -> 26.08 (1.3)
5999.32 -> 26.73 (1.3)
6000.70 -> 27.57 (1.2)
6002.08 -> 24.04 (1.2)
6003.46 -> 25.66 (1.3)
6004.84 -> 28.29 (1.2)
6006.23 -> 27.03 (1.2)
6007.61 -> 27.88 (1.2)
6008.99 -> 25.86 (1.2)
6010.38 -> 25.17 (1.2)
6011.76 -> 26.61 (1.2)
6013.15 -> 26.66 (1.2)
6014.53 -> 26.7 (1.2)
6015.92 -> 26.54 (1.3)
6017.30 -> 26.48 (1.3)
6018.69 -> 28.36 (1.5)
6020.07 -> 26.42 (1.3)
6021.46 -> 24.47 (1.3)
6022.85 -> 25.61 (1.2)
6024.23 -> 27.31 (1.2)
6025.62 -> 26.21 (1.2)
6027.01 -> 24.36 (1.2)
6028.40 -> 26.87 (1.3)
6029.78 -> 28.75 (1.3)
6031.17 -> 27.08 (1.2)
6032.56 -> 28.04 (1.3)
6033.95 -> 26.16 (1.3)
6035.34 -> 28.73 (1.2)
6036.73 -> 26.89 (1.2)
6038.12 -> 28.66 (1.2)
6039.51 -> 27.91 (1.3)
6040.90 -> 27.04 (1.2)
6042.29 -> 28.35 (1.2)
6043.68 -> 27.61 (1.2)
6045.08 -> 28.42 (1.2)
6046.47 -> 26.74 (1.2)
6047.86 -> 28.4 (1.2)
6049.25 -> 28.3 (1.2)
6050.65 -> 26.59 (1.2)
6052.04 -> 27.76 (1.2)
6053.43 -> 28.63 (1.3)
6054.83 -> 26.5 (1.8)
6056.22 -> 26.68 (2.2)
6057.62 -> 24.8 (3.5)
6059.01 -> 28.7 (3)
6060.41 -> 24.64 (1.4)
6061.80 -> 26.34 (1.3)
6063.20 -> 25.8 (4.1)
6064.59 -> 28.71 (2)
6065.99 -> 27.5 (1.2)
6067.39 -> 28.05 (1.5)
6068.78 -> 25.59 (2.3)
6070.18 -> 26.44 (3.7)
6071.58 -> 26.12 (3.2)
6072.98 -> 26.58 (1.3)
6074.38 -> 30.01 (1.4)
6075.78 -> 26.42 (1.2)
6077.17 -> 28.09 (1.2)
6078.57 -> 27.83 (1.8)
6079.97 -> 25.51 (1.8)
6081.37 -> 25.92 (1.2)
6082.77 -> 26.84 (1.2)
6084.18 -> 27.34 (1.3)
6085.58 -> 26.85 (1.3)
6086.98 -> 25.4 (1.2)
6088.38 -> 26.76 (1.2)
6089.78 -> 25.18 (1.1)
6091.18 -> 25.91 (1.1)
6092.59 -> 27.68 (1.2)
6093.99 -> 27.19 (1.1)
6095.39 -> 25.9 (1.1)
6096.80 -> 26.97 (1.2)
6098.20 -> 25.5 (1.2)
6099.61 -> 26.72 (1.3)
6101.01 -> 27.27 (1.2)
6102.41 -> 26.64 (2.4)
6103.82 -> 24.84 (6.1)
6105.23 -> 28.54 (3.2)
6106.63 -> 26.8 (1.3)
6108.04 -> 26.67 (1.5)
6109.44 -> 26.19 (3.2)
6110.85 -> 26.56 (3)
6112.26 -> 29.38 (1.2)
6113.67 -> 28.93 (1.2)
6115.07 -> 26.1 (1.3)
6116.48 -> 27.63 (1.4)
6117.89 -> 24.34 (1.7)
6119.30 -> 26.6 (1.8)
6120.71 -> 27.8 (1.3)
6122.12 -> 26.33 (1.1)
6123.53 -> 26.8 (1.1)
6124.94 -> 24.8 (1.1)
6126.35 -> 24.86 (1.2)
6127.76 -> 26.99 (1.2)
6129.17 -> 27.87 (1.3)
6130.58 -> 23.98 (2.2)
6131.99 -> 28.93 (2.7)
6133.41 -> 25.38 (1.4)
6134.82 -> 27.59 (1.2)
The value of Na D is 3.5 Ang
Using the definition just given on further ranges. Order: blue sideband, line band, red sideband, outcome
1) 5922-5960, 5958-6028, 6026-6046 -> 1.0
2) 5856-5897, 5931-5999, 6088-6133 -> -3.2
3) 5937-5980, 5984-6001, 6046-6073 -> 0.4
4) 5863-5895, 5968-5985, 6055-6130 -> -0.8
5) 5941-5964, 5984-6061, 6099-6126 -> -0.4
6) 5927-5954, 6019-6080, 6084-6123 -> -1.0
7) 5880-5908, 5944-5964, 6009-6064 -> -1.2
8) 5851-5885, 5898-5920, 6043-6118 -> 0.8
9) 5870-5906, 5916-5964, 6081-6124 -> -2.9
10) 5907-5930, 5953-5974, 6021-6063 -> -0.7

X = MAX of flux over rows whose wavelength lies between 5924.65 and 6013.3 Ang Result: 29.61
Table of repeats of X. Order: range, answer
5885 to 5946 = 29.1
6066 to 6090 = 30.01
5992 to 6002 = 27.57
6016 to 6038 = 28.75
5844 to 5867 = 29.65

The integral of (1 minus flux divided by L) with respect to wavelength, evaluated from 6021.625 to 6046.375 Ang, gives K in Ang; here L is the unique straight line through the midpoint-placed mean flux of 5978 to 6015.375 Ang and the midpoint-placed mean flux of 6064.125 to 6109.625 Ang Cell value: -0.6 Ang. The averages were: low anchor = 26.4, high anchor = 26.8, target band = 27.2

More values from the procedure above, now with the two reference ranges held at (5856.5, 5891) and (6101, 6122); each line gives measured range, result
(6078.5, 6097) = 0.2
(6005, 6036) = -0.3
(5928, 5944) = -0.5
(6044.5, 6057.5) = -0.4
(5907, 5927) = -0.4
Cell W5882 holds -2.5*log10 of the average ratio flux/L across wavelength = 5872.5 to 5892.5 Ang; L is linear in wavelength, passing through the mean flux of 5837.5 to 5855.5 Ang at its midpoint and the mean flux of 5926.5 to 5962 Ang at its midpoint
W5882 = 0.12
